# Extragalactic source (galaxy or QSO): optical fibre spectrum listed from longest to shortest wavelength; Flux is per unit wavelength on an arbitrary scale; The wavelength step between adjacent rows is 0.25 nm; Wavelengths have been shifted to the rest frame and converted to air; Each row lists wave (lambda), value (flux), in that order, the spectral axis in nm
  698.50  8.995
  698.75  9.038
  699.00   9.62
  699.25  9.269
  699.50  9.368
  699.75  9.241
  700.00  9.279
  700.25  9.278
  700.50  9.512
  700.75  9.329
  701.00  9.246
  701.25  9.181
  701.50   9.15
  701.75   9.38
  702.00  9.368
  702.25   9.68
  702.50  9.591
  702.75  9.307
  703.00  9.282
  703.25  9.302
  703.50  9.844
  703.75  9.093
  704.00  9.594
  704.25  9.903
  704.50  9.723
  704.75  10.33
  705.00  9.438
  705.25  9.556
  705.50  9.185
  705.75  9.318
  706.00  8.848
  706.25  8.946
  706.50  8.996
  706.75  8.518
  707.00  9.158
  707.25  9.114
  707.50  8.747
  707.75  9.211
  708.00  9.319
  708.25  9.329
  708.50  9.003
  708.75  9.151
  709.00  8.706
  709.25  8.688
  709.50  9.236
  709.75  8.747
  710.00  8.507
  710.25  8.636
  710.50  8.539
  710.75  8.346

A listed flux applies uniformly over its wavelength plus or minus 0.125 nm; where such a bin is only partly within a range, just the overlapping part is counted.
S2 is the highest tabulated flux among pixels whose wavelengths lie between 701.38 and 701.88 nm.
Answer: 9.38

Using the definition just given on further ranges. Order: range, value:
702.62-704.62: 9.903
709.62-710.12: 8.747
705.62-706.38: 9.318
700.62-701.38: 9.329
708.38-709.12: 9.151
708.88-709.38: 8.706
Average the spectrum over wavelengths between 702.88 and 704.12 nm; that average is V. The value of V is 9.42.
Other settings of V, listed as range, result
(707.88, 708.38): 9.32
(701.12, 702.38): 9.35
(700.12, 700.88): 9.37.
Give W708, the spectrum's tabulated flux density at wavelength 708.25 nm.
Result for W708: 9.329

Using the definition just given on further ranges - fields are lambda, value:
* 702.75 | 9.307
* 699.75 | 9.241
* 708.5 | 9.003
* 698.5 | 8.995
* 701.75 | 9.38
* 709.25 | 8.688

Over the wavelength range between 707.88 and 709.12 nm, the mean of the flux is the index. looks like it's 9.1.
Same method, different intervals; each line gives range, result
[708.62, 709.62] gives 8.94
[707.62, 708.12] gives 9.26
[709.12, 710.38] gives 8.76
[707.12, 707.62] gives 8.93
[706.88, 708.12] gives 9.11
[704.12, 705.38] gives 9.79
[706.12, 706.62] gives 8.97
